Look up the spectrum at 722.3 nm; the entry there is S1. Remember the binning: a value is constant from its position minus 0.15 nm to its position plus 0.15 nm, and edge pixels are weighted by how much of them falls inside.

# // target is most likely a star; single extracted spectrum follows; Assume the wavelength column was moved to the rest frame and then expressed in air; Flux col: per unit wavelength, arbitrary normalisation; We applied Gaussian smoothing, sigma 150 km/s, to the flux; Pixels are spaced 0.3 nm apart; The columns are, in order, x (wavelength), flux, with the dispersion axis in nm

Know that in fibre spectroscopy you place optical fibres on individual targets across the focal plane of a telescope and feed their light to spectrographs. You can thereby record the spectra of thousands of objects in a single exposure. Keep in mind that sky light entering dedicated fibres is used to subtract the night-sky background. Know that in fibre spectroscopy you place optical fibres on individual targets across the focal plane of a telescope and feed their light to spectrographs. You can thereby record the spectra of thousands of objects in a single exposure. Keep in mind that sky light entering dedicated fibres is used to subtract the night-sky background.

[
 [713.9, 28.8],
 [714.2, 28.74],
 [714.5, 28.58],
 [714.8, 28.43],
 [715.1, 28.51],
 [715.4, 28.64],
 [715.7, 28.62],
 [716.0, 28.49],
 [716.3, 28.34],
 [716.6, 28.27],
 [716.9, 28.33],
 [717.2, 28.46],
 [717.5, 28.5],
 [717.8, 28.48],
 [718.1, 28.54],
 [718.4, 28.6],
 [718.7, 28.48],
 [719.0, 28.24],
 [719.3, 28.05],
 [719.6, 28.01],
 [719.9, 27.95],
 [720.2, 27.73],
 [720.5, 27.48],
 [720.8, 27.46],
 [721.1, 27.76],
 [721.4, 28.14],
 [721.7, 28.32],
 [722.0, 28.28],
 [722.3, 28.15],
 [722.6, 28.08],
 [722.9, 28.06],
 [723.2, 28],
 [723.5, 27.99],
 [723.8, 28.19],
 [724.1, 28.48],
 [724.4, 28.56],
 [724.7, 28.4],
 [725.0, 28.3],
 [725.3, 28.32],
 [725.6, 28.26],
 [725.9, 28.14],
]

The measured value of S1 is 28.15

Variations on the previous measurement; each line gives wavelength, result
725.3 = 28.32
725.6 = 28.26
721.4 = 28.14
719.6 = 28.01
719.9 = 27.95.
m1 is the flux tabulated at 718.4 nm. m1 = 28.6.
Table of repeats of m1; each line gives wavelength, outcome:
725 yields 28.3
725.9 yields 28.14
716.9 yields 28.33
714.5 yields 28.58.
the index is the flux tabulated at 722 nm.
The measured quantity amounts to 28.28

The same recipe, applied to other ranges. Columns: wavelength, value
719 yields 28.24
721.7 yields 28.32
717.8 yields 28.48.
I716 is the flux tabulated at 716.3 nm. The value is 28.34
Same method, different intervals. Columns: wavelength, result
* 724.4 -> 28.56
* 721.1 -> 27.76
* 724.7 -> 28.4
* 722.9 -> 28.06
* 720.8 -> 27.46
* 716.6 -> 28.27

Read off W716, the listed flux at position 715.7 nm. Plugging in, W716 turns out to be 28.62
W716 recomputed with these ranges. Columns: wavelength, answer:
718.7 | 28.48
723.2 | 28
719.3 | 28.05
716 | 28.49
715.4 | 28.64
